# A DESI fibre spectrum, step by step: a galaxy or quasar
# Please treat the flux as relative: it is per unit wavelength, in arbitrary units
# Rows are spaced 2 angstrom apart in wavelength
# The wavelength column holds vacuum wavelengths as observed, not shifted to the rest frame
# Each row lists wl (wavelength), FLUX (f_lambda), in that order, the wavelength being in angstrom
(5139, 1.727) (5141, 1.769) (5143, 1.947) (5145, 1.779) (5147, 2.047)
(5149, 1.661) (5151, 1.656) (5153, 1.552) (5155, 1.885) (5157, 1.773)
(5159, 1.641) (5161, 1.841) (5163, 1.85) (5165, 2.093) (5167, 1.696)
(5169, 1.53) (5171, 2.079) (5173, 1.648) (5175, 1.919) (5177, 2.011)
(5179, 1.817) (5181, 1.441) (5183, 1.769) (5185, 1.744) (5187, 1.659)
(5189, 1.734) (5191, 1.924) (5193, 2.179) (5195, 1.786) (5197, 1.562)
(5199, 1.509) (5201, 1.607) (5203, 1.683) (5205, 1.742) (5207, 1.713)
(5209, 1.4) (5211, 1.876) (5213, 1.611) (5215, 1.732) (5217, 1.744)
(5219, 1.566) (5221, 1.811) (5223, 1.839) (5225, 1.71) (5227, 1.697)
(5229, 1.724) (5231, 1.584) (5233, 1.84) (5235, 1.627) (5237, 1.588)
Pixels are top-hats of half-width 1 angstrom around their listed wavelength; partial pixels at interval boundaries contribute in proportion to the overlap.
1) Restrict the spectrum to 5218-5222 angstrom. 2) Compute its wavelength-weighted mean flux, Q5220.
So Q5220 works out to 1.69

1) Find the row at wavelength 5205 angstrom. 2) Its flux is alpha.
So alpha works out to 1.742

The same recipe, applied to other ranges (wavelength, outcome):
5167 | 1.696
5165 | 2.093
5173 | 1.648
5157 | 1.773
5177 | 2.011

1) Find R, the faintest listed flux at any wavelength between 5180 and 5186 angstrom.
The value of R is 1.441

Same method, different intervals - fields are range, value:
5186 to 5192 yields 1.659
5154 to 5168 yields 1.641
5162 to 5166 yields 1.85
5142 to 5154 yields 1.552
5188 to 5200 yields 1.509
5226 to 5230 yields 1.697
